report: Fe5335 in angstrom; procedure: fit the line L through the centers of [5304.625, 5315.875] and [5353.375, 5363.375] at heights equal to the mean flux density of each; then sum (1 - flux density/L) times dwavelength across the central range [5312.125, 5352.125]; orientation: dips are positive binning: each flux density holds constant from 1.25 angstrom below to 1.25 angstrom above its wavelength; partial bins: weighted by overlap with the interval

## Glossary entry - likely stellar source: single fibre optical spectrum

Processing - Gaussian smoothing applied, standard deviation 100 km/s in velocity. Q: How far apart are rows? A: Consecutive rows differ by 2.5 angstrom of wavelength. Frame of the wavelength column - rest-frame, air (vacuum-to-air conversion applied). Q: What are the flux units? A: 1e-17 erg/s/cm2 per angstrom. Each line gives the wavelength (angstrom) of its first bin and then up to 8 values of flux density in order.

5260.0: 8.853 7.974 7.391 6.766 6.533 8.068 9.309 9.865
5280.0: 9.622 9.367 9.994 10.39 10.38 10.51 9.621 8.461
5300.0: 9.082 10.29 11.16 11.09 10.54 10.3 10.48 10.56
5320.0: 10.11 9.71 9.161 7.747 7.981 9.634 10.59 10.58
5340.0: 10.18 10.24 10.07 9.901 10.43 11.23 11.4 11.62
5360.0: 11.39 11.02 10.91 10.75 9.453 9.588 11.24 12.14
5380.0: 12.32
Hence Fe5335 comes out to 4.08 angstrom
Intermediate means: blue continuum 10.7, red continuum 11.4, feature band 9.87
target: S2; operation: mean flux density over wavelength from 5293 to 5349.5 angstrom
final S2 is 9.9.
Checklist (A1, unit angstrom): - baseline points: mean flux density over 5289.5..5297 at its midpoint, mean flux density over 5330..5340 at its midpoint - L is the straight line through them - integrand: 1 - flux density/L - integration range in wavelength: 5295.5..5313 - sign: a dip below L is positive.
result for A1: -0.2 angstrom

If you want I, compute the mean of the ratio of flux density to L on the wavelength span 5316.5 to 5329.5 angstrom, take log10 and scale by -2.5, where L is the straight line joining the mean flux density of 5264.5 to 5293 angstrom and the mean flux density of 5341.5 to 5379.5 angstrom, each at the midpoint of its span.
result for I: 0.070 mag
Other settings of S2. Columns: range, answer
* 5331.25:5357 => 10.5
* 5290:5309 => 10.1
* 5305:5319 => 10.6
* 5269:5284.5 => 8.89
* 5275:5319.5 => 10.1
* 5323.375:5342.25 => 9.46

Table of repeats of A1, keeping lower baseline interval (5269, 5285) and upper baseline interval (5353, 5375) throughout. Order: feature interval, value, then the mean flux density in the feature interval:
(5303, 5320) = -1.7 angstrom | 10.6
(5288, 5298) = -0.7 angstrom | 9.89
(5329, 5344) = 0.5 angstrom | 9.9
